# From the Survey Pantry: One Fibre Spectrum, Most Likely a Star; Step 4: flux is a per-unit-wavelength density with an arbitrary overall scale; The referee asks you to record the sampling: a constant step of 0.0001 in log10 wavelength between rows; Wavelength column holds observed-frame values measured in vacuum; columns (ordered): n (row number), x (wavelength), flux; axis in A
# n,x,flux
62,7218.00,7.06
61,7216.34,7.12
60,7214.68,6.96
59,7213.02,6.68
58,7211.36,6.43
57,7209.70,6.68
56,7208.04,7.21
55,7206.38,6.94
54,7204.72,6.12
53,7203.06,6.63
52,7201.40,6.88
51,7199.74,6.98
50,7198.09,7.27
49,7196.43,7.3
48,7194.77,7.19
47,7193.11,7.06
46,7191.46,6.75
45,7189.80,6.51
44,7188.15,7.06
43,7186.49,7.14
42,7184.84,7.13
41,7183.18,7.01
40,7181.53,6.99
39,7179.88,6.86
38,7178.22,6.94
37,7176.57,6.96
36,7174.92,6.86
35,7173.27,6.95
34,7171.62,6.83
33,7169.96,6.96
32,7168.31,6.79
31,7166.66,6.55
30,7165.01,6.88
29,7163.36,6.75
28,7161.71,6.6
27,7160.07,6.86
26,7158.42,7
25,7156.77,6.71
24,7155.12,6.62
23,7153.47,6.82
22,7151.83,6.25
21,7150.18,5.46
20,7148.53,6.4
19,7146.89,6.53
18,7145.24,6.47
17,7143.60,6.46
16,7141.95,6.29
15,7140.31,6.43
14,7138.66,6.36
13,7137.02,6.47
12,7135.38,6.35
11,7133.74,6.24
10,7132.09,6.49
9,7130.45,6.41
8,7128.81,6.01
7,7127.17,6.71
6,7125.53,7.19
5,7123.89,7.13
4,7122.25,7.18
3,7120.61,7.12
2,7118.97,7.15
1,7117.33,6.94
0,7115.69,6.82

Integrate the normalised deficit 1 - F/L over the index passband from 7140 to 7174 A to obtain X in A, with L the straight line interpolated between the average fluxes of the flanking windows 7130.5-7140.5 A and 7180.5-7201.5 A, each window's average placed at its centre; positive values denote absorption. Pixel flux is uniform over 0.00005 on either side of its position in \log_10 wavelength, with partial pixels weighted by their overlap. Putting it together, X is 0.2 A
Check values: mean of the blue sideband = 6.39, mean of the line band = 6.6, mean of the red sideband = 7.03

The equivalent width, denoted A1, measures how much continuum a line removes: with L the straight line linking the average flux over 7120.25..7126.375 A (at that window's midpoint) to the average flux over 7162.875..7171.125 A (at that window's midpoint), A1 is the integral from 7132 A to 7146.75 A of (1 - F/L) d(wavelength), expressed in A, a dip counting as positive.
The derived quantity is 1.3 A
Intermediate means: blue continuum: 7.16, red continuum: 6.78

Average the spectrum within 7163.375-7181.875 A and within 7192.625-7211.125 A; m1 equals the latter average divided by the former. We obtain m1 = 1.01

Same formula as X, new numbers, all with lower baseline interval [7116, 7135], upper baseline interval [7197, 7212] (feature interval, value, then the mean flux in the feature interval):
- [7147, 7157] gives 0.6 A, 6.37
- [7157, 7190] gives -0.5 A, 6.89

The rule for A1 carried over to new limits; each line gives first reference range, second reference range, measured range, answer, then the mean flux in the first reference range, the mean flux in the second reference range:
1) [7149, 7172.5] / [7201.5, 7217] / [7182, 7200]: -0.9 A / 6.64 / 6.75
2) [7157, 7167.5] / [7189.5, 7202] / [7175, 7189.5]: -0.1 A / 6.77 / 7.01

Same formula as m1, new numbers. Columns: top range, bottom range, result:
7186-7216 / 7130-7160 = 1.07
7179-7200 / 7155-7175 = 1.03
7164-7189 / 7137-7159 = 1.08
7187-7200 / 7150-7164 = 1.06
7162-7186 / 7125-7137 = 1.06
